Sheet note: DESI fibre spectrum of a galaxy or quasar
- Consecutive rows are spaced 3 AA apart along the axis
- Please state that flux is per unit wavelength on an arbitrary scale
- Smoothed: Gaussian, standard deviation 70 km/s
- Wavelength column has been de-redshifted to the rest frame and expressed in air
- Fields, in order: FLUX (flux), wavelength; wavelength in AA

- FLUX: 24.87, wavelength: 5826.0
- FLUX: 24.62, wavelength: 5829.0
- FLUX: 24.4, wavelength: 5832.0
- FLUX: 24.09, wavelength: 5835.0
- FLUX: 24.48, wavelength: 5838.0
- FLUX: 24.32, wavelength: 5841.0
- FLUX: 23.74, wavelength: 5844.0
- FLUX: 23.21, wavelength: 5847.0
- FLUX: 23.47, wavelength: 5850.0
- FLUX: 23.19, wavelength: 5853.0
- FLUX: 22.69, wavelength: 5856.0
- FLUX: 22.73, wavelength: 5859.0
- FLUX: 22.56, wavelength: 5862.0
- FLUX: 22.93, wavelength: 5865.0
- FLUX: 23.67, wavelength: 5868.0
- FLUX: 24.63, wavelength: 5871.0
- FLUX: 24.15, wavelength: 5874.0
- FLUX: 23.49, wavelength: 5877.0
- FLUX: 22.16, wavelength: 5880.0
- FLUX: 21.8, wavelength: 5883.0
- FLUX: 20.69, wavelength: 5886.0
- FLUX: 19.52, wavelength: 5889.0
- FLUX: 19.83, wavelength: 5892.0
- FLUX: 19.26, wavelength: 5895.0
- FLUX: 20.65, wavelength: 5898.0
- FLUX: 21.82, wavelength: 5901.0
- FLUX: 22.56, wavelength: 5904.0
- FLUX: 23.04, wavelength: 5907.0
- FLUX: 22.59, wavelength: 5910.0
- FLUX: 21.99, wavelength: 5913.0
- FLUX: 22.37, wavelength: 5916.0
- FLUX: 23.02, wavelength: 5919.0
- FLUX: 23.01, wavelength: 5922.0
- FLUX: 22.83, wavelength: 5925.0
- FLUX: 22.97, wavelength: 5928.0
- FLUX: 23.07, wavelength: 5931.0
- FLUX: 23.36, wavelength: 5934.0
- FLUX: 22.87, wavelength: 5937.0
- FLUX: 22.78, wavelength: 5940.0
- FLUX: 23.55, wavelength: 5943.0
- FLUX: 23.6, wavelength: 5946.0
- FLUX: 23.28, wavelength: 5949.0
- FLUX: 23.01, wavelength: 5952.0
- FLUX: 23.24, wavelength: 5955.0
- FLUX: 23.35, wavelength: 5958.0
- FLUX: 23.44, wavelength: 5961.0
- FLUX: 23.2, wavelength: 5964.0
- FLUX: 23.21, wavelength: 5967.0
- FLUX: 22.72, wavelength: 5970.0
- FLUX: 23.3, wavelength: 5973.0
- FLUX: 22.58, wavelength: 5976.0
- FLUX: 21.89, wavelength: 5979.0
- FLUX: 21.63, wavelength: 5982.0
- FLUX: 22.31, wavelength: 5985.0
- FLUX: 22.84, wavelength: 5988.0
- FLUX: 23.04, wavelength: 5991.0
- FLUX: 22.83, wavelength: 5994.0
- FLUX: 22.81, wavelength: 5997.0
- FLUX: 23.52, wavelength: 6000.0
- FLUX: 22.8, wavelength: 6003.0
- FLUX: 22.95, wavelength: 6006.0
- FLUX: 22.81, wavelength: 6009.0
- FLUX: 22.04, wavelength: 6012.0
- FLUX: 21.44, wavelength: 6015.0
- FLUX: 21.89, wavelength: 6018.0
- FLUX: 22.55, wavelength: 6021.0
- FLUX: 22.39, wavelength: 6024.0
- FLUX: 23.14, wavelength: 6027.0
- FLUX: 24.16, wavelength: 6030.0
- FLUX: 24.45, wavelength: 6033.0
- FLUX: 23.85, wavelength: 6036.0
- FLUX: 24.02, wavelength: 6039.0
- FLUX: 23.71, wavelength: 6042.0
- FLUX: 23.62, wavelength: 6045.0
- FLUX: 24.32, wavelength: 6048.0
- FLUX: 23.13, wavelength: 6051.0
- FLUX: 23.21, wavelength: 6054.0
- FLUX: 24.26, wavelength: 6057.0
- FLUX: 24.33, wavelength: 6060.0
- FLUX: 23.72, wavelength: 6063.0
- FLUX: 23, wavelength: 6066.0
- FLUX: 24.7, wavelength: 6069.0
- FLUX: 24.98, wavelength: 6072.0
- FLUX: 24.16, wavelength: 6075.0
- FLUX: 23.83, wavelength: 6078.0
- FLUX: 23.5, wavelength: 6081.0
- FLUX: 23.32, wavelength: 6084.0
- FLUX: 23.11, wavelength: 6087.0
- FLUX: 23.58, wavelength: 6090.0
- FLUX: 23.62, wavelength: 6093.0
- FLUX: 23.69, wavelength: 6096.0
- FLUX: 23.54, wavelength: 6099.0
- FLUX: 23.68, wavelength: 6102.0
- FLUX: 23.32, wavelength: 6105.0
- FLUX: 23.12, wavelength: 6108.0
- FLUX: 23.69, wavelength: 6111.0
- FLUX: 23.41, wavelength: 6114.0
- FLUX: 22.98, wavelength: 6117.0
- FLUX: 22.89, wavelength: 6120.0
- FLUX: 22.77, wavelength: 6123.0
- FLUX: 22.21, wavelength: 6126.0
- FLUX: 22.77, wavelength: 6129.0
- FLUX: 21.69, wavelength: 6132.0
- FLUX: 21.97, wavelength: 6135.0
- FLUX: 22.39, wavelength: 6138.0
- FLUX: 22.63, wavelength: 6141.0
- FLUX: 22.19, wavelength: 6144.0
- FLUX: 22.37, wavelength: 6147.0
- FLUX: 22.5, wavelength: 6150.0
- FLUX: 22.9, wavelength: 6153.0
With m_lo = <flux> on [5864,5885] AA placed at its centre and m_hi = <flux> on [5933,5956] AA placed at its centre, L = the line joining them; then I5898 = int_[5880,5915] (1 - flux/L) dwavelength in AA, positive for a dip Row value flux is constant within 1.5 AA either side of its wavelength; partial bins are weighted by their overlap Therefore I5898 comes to 2.9 AA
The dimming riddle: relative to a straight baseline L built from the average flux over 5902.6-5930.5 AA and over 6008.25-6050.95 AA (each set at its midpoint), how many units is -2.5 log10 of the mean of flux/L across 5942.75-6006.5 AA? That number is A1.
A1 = 0.00 mag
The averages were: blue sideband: 22.7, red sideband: 23.2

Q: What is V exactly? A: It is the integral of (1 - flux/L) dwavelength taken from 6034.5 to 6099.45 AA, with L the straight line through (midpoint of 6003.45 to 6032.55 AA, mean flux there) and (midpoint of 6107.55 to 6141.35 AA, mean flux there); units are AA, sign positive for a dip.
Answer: -3.2 AA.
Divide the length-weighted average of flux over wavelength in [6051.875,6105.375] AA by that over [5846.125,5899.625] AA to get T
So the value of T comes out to 1.07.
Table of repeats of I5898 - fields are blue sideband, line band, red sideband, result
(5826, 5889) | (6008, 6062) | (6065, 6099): 0.84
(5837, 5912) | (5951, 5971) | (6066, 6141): -0.34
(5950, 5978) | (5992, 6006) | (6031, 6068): 0.24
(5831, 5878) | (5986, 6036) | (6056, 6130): 1.43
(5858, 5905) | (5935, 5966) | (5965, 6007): -1.01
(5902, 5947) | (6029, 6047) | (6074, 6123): -0.56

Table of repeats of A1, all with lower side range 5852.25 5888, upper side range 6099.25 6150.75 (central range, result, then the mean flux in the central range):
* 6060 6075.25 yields -0.06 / 24.1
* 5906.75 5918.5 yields 0.02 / 22.5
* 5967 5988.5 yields 0.01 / 22.5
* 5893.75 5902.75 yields 0.11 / 20.7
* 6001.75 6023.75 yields 0.02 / 22.4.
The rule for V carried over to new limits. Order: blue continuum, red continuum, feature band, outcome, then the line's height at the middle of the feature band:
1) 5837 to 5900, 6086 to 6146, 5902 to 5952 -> -0.68 AA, 22.6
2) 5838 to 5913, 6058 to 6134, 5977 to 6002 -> 0.38 AA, 23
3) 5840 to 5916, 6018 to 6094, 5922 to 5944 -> -0.24 AA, 22.8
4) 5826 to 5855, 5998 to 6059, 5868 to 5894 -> 1.90 AA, 23.8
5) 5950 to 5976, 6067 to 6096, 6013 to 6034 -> 0.63 AA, 23.5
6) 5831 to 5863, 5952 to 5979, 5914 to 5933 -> 0.29 AA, 23.2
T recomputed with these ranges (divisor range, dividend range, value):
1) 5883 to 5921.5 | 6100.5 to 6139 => 1.06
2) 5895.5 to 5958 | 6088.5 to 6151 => 1.01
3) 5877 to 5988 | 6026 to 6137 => 1.05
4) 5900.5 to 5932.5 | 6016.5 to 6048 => 1.03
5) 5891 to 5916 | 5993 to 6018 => 1.05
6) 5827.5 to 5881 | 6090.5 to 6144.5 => 0.97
